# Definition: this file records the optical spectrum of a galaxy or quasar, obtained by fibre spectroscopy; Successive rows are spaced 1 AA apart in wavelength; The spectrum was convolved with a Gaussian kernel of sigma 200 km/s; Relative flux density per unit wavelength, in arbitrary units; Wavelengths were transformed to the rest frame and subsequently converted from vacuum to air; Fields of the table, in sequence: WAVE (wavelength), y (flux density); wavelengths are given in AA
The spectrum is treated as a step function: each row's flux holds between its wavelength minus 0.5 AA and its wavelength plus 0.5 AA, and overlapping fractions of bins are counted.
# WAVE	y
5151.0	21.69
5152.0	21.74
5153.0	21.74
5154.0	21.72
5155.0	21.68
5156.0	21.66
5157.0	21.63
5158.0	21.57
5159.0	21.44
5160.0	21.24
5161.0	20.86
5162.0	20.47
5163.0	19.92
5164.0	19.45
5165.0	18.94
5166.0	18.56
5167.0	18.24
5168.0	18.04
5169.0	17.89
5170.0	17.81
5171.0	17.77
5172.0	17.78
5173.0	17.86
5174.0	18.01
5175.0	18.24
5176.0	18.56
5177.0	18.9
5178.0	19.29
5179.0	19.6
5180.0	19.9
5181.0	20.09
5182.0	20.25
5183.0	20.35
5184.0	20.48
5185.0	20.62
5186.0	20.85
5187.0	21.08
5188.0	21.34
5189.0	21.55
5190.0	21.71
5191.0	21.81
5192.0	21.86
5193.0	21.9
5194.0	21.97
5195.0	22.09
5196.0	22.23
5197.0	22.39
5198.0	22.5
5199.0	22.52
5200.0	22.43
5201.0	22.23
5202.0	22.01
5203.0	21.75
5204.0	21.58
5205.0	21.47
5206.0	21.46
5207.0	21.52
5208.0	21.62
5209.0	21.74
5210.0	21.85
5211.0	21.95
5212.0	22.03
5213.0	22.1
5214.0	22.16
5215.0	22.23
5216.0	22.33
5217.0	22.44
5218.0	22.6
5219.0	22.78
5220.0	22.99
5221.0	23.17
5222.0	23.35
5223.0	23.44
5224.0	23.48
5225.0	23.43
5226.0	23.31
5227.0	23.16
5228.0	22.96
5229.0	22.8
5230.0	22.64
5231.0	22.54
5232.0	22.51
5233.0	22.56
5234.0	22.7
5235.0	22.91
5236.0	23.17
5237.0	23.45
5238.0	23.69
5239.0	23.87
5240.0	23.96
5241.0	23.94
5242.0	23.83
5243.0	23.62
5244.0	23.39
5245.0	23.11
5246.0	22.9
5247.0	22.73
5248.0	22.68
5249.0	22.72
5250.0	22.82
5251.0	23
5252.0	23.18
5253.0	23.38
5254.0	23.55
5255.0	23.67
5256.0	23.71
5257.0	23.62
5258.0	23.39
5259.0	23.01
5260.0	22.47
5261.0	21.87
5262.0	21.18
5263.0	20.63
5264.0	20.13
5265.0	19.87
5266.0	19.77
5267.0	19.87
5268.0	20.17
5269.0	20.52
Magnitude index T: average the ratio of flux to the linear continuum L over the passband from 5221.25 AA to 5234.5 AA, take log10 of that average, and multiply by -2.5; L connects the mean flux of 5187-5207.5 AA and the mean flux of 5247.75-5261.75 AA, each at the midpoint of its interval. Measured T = -0.02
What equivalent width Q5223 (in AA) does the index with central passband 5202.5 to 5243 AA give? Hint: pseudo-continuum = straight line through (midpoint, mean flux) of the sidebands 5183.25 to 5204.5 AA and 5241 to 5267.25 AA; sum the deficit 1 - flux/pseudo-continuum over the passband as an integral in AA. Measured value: -1.1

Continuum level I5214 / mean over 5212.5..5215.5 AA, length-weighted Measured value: 22.2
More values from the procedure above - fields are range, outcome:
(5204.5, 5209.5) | 21.6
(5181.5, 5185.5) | 20.4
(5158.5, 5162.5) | 21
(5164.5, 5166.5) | 18.8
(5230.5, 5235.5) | 22.6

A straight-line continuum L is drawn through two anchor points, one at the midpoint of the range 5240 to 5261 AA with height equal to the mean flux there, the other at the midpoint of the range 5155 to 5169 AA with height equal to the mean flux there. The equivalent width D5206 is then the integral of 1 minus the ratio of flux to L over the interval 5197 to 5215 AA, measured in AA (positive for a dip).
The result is -0.24 AA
